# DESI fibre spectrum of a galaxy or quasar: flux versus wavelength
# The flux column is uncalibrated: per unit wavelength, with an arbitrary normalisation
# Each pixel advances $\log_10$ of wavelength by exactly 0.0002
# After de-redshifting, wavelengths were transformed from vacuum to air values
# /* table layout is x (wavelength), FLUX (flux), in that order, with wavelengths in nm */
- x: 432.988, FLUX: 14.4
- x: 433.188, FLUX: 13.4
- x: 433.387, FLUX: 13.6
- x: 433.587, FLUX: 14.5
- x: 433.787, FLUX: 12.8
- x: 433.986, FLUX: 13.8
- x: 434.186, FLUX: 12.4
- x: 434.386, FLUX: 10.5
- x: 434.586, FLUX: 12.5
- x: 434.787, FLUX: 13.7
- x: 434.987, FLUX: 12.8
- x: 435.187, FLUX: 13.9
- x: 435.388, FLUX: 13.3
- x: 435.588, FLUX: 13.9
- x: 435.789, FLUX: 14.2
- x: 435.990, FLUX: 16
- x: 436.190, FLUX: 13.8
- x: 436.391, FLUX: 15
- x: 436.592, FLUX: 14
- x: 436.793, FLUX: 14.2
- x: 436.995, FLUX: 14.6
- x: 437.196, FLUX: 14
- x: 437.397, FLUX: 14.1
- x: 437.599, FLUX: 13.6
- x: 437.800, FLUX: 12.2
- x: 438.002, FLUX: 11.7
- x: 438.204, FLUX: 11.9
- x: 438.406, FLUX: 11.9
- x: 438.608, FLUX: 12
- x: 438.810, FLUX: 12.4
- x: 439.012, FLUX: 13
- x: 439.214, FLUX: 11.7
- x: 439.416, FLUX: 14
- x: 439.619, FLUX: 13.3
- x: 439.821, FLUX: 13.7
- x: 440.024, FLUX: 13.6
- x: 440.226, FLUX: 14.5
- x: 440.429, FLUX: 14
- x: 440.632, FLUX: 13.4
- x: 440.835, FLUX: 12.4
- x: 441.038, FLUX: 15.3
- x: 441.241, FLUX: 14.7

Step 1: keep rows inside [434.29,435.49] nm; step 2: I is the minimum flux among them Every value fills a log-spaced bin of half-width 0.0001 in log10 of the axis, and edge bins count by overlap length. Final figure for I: 10.5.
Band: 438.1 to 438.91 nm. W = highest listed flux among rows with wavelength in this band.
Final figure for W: 12.4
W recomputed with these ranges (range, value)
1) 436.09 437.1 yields 15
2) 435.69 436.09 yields 16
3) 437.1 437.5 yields 14.1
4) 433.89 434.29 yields 13.8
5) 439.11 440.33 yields 14.5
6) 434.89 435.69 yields 13.9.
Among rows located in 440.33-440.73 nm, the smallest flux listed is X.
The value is 13.4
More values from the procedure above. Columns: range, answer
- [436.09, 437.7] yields 13.6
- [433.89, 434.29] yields 12.4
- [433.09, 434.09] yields 12.8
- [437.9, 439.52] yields 11.7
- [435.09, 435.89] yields 13.3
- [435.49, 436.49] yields 13.8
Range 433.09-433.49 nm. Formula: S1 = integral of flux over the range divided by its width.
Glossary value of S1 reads 13.5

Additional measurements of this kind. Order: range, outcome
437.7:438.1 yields 11.9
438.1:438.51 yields 11.9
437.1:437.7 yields 13.9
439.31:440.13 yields 13.7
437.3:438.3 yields 12.7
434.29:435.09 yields 12.4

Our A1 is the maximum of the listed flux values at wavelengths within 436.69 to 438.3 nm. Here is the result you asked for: 14.6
